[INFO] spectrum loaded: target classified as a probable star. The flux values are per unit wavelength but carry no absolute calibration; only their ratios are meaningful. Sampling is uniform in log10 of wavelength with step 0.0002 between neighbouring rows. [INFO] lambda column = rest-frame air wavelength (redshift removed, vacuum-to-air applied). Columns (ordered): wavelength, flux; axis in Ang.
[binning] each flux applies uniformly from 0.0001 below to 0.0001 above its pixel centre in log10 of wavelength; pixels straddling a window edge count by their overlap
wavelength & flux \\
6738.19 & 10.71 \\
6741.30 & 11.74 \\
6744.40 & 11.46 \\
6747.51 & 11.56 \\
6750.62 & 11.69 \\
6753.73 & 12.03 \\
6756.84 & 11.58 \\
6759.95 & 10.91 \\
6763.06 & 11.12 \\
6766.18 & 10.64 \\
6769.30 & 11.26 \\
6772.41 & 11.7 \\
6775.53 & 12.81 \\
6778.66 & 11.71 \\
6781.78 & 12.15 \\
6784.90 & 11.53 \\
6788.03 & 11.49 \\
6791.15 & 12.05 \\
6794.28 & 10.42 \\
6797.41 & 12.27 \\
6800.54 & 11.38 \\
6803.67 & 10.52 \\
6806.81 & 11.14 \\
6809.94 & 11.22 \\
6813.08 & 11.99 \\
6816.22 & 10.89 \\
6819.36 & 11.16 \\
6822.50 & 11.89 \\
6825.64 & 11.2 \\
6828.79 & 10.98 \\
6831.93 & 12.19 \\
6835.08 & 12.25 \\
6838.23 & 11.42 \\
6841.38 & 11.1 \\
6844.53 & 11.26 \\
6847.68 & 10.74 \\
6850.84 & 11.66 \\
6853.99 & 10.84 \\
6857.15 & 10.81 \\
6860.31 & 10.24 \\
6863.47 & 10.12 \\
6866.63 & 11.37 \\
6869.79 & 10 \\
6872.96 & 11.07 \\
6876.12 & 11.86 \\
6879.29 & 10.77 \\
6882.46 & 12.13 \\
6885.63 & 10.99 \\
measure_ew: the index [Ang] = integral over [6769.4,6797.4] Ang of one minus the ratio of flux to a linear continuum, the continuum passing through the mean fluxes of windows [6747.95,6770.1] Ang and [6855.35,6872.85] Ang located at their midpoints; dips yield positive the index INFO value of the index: -1.5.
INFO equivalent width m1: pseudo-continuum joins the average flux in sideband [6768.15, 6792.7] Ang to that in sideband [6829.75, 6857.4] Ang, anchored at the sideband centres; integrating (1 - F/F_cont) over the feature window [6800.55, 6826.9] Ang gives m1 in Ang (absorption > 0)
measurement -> 0.8 Ang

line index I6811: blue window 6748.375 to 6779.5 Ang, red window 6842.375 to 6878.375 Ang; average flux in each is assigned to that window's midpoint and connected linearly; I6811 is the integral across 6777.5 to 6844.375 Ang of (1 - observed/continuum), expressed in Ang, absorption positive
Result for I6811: -1.41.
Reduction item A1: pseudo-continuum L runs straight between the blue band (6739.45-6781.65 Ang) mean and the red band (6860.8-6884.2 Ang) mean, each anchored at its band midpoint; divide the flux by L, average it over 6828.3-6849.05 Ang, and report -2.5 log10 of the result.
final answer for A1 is -0.03 mag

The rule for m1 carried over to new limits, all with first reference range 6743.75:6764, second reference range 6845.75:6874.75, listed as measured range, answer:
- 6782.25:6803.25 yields -0.5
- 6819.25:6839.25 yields -1.2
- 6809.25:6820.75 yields -0.3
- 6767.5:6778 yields -0.5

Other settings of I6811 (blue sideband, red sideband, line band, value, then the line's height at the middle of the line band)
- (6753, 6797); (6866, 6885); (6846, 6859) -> 0.3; 11.3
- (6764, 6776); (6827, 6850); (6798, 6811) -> 0.3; 11.4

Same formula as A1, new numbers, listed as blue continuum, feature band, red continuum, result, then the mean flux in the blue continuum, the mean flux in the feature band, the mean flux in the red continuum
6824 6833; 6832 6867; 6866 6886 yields 0.02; 11.4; 11.1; 11.2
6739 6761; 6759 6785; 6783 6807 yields -0.01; 11.6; 11.6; 11.4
